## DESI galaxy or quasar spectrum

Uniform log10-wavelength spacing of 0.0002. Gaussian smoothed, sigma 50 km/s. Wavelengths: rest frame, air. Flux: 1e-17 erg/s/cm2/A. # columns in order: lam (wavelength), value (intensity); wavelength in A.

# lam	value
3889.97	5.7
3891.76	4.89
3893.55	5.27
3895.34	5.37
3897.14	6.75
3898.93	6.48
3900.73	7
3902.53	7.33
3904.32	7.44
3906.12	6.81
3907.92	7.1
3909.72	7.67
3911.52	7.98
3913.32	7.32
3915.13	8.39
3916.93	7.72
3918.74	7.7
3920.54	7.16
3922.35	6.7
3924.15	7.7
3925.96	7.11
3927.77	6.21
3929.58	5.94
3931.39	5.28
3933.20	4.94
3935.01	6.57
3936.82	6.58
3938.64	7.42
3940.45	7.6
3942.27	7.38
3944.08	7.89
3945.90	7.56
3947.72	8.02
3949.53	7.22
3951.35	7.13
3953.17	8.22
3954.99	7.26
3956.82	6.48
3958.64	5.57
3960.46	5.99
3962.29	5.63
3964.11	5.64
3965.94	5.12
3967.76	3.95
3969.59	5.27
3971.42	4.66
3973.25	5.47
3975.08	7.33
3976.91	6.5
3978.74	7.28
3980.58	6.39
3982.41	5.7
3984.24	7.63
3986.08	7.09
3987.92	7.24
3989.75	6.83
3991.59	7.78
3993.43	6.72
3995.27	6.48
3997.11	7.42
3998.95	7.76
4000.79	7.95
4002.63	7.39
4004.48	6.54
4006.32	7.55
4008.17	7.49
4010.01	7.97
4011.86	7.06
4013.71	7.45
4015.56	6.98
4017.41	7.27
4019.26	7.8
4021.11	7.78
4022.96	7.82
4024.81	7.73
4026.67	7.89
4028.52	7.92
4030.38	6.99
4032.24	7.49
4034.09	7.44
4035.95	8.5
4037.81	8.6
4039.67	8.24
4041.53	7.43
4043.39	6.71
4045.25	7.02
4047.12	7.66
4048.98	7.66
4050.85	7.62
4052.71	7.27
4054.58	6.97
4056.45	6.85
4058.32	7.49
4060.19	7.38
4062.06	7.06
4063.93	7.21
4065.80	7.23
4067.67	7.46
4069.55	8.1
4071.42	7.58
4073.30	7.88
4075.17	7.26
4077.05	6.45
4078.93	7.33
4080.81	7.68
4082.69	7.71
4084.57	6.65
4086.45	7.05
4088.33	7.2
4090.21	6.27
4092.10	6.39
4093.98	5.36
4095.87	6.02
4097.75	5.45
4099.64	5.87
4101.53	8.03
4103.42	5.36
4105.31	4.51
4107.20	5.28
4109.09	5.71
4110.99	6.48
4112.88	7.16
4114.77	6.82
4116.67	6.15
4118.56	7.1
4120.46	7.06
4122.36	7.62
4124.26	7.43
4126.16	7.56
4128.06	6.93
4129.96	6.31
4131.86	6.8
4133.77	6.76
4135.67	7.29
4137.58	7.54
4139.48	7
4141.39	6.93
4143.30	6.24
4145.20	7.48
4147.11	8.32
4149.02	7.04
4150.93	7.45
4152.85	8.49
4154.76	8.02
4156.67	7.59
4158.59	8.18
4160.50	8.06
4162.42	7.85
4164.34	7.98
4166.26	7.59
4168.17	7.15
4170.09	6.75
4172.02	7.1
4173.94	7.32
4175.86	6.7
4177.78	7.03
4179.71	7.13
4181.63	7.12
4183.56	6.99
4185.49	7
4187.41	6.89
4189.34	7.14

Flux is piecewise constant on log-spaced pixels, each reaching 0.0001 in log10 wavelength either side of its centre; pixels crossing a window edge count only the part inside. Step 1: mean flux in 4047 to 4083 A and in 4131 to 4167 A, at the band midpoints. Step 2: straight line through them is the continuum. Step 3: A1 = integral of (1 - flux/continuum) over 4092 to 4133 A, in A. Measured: 5.6 A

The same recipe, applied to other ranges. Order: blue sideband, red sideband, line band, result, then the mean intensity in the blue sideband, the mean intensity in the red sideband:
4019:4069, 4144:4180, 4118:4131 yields 0.7 A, 7.53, 7.54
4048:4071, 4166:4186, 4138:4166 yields -1.9 A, 7.36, 7.06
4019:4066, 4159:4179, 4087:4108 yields 4.1 A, 7.53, 7.37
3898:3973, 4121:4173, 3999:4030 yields -2.4 A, 6.75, 7.38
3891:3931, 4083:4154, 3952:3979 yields 3.4 A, 6.9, 6.75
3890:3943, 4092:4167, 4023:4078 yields -4.8 A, 6.8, 6.94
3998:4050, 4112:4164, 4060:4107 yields 4.1 A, 7.57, 7.31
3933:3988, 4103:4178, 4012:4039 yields -3.8 A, 6.55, 7.07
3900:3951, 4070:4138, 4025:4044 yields -2.4 A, 7.13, 6.73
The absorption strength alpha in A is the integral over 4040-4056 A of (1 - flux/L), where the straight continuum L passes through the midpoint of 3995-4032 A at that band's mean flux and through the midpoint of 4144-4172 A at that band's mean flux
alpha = 0.5 A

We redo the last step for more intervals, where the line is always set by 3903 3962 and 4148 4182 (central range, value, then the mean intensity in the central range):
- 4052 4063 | 0.2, 7.16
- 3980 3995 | 0.5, 6.92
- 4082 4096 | 1.4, 6.59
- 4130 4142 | 0.7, 7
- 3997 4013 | -0.6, 7.46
